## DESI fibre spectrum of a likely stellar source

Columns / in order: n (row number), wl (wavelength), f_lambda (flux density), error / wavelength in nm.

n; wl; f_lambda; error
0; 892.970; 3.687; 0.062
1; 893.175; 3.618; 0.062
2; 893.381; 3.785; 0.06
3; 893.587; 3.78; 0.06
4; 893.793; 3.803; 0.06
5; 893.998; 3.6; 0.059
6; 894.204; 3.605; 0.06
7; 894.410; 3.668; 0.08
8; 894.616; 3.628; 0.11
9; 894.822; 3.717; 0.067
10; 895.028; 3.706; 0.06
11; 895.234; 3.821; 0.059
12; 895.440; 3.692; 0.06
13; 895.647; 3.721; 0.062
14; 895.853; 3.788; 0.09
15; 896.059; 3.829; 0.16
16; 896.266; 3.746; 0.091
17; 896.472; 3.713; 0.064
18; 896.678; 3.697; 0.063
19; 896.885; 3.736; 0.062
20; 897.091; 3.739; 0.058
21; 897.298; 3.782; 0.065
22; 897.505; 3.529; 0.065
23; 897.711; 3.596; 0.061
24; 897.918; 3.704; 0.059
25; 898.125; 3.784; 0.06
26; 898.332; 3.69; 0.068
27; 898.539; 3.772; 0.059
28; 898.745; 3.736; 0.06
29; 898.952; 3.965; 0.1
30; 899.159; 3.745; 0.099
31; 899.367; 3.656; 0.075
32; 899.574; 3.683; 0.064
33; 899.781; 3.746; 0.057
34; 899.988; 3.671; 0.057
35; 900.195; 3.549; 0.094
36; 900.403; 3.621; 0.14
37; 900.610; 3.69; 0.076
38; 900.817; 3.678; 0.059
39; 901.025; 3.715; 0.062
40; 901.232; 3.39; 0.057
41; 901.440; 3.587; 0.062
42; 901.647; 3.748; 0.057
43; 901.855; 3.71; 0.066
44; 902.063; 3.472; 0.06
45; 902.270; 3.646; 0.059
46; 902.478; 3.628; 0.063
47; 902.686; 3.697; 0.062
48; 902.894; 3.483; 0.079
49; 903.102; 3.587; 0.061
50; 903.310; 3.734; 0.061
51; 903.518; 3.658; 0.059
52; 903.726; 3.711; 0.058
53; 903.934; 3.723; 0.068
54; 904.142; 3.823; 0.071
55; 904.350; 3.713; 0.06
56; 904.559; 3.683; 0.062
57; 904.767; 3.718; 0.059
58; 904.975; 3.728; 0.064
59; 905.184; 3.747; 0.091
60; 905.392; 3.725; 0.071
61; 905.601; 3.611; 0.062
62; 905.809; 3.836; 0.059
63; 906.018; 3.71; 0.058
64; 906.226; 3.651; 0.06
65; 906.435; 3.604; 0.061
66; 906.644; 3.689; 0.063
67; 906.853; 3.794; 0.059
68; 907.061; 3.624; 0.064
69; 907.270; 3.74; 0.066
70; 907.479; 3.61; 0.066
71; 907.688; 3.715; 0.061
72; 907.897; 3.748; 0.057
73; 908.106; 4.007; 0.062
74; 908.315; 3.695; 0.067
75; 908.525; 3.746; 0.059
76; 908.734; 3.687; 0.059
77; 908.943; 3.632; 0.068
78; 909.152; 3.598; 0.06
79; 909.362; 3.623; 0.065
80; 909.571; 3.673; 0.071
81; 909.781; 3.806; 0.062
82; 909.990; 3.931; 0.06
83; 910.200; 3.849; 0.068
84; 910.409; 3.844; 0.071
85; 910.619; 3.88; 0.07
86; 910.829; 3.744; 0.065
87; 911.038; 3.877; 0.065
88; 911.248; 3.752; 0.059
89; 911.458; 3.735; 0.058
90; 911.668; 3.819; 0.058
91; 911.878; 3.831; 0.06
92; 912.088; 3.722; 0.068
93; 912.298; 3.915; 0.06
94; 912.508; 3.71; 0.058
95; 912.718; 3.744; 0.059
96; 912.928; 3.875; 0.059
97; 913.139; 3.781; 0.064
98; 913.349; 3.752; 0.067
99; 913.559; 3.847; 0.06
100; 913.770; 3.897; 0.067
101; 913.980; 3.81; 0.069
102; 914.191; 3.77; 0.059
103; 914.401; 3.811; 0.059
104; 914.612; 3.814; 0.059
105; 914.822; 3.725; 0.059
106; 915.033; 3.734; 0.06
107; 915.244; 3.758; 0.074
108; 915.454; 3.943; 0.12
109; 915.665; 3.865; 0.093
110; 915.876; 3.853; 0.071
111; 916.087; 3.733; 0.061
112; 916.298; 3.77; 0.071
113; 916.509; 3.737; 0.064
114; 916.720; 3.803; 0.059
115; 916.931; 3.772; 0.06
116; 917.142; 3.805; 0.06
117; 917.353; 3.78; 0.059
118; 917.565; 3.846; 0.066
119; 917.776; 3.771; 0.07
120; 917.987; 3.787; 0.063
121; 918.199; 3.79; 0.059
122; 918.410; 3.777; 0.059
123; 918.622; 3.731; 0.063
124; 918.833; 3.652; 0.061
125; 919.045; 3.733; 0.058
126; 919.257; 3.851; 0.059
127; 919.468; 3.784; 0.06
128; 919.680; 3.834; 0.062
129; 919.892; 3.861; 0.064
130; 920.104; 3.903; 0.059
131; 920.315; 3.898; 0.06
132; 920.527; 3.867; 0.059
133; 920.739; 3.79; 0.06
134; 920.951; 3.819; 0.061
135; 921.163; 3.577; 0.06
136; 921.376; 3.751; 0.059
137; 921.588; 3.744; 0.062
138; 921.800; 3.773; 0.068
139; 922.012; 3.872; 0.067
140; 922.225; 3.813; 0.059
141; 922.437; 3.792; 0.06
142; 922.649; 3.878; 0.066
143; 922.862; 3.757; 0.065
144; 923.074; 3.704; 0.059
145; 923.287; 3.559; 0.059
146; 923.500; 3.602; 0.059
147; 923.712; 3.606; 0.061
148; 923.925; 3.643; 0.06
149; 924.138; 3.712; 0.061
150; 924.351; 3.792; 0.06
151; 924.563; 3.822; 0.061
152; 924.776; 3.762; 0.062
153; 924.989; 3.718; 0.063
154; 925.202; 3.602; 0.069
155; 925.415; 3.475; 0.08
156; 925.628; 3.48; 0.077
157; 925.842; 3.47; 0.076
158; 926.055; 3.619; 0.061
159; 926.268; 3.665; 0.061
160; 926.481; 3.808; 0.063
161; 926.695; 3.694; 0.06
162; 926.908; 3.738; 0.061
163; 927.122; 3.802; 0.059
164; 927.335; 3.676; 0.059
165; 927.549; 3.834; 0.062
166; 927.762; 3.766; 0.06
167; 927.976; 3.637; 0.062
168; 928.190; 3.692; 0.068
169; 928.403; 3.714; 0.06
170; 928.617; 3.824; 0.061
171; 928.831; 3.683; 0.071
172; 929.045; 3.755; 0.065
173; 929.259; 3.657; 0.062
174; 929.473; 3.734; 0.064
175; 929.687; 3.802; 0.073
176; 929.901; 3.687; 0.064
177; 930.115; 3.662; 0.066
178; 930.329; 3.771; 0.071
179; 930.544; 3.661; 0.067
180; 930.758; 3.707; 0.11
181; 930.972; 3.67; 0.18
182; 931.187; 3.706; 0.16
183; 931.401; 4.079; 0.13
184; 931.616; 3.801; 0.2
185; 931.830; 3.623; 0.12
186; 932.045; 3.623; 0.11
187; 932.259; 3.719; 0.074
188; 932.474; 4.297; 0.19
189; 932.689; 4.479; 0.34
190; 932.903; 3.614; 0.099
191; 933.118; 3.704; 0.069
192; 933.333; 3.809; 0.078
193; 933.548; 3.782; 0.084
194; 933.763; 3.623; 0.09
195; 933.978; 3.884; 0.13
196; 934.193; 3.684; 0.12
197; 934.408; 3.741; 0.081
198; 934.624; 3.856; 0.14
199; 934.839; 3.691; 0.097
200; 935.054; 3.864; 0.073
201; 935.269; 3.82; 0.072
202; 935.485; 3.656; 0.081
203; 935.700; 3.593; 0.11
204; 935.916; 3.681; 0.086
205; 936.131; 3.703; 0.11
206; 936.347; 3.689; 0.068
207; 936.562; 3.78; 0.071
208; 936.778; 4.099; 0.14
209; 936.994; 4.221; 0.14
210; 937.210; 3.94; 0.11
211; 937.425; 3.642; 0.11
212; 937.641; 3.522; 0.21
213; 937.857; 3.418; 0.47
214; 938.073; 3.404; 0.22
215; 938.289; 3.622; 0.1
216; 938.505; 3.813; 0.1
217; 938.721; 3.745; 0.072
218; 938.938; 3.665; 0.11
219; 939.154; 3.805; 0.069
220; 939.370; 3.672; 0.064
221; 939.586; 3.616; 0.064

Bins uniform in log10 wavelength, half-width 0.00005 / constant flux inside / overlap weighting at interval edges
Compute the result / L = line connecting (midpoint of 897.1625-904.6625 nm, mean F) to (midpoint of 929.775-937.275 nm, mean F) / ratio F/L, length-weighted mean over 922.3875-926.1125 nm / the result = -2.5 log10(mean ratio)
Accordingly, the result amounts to 0.03 mag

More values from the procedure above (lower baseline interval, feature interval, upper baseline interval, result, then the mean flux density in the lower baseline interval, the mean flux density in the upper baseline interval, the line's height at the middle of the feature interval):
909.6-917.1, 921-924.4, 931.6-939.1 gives 0.02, 3.8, 3.77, 3.79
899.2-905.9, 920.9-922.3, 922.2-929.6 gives -0.02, 3.67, 3.7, 3.69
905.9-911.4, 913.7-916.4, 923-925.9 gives -0.03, 3.74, 3.64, 3.7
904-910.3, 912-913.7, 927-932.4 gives -0.02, 3.72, 3.73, 3.73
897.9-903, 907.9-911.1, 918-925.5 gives -0.02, 3.67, 3.75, 3.7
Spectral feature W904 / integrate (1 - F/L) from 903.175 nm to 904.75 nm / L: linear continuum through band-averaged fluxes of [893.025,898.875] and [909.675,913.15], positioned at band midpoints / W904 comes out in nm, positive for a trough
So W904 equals 0.02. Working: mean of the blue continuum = 3.72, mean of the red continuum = 3.81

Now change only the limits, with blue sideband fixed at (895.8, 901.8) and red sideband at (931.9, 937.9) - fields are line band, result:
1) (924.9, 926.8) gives 0.079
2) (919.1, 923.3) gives -0.043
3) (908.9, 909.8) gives 0.017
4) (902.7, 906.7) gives 0.025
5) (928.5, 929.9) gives 0.015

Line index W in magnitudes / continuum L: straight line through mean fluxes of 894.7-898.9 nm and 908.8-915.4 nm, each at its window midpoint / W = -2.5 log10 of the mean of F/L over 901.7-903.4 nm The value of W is 0.04 mag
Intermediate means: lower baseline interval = 3.73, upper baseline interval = 3.78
